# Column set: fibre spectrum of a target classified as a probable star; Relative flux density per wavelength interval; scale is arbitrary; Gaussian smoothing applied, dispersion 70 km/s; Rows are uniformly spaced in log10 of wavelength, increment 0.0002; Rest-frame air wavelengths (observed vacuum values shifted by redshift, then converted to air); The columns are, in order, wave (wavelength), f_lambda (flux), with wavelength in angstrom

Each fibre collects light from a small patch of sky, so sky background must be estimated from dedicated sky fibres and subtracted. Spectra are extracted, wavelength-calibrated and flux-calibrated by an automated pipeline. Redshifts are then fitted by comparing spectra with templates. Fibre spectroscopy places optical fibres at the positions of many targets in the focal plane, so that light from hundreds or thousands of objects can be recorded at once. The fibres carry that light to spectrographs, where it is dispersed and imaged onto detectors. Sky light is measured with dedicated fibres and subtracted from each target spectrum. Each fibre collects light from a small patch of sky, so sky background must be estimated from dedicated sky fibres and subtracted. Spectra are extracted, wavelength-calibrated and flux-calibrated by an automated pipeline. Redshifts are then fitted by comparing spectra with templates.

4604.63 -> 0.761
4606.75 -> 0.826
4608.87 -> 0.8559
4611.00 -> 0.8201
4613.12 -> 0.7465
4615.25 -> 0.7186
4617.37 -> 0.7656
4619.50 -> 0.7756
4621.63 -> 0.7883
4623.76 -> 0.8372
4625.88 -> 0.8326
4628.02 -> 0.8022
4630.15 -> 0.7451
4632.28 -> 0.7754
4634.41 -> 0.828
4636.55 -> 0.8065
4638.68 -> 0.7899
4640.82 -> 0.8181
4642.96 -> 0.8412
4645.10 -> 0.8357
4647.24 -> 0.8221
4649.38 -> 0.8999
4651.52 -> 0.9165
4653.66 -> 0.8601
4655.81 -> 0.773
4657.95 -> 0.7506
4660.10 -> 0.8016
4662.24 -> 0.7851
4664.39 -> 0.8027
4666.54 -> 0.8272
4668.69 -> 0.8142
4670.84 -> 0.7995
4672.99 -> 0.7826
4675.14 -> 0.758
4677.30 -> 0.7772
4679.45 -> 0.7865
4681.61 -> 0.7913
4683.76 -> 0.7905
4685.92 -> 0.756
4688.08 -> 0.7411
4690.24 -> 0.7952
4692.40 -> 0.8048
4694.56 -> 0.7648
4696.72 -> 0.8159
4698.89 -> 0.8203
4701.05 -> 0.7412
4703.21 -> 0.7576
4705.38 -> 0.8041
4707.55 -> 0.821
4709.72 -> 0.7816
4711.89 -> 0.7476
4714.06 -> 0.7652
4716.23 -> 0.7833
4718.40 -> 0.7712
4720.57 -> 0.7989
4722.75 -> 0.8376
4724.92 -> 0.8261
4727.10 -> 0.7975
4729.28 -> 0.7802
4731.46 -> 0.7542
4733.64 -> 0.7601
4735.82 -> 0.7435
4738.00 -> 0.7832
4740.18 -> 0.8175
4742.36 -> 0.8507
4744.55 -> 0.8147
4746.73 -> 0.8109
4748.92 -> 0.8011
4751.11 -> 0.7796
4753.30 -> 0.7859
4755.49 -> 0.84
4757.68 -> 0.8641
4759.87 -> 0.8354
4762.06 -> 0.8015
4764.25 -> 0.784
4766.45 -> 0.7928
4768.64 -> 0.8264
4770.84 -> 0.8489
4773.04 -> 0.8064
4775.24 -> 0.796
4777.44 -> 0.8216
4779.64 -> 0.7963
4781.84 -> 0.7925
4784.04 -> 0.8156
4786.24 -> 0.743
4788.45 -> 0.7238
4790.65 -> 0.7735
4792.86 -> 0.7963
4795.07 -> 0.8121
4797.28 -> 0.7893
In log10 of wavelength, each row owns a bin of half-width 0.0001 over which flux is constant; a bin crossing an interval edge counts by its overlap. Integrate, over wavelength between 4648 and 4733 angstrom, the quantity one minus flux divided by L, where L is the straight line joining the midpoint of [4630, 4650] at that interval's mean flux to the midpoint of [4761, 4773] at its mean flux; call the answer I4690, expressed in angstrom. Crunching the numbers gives 2.1 angstrom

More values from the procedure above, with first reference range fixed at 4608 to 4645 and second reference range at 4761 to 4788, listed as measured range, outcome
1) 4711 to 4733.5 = 0.4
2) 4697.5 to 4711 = 0.2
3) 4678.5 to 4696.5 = 0.4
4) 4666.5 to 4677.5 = 0.1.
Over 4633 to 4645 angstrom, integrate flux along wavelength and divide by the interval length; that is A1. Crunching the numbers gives 0.817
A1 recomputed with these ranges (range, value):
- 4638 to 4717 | 0.798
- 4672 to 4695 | 0.777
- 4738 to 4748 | 0.819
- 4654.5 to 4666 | 0.786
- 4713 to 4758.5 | 0.798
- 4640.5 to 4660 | 0.834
